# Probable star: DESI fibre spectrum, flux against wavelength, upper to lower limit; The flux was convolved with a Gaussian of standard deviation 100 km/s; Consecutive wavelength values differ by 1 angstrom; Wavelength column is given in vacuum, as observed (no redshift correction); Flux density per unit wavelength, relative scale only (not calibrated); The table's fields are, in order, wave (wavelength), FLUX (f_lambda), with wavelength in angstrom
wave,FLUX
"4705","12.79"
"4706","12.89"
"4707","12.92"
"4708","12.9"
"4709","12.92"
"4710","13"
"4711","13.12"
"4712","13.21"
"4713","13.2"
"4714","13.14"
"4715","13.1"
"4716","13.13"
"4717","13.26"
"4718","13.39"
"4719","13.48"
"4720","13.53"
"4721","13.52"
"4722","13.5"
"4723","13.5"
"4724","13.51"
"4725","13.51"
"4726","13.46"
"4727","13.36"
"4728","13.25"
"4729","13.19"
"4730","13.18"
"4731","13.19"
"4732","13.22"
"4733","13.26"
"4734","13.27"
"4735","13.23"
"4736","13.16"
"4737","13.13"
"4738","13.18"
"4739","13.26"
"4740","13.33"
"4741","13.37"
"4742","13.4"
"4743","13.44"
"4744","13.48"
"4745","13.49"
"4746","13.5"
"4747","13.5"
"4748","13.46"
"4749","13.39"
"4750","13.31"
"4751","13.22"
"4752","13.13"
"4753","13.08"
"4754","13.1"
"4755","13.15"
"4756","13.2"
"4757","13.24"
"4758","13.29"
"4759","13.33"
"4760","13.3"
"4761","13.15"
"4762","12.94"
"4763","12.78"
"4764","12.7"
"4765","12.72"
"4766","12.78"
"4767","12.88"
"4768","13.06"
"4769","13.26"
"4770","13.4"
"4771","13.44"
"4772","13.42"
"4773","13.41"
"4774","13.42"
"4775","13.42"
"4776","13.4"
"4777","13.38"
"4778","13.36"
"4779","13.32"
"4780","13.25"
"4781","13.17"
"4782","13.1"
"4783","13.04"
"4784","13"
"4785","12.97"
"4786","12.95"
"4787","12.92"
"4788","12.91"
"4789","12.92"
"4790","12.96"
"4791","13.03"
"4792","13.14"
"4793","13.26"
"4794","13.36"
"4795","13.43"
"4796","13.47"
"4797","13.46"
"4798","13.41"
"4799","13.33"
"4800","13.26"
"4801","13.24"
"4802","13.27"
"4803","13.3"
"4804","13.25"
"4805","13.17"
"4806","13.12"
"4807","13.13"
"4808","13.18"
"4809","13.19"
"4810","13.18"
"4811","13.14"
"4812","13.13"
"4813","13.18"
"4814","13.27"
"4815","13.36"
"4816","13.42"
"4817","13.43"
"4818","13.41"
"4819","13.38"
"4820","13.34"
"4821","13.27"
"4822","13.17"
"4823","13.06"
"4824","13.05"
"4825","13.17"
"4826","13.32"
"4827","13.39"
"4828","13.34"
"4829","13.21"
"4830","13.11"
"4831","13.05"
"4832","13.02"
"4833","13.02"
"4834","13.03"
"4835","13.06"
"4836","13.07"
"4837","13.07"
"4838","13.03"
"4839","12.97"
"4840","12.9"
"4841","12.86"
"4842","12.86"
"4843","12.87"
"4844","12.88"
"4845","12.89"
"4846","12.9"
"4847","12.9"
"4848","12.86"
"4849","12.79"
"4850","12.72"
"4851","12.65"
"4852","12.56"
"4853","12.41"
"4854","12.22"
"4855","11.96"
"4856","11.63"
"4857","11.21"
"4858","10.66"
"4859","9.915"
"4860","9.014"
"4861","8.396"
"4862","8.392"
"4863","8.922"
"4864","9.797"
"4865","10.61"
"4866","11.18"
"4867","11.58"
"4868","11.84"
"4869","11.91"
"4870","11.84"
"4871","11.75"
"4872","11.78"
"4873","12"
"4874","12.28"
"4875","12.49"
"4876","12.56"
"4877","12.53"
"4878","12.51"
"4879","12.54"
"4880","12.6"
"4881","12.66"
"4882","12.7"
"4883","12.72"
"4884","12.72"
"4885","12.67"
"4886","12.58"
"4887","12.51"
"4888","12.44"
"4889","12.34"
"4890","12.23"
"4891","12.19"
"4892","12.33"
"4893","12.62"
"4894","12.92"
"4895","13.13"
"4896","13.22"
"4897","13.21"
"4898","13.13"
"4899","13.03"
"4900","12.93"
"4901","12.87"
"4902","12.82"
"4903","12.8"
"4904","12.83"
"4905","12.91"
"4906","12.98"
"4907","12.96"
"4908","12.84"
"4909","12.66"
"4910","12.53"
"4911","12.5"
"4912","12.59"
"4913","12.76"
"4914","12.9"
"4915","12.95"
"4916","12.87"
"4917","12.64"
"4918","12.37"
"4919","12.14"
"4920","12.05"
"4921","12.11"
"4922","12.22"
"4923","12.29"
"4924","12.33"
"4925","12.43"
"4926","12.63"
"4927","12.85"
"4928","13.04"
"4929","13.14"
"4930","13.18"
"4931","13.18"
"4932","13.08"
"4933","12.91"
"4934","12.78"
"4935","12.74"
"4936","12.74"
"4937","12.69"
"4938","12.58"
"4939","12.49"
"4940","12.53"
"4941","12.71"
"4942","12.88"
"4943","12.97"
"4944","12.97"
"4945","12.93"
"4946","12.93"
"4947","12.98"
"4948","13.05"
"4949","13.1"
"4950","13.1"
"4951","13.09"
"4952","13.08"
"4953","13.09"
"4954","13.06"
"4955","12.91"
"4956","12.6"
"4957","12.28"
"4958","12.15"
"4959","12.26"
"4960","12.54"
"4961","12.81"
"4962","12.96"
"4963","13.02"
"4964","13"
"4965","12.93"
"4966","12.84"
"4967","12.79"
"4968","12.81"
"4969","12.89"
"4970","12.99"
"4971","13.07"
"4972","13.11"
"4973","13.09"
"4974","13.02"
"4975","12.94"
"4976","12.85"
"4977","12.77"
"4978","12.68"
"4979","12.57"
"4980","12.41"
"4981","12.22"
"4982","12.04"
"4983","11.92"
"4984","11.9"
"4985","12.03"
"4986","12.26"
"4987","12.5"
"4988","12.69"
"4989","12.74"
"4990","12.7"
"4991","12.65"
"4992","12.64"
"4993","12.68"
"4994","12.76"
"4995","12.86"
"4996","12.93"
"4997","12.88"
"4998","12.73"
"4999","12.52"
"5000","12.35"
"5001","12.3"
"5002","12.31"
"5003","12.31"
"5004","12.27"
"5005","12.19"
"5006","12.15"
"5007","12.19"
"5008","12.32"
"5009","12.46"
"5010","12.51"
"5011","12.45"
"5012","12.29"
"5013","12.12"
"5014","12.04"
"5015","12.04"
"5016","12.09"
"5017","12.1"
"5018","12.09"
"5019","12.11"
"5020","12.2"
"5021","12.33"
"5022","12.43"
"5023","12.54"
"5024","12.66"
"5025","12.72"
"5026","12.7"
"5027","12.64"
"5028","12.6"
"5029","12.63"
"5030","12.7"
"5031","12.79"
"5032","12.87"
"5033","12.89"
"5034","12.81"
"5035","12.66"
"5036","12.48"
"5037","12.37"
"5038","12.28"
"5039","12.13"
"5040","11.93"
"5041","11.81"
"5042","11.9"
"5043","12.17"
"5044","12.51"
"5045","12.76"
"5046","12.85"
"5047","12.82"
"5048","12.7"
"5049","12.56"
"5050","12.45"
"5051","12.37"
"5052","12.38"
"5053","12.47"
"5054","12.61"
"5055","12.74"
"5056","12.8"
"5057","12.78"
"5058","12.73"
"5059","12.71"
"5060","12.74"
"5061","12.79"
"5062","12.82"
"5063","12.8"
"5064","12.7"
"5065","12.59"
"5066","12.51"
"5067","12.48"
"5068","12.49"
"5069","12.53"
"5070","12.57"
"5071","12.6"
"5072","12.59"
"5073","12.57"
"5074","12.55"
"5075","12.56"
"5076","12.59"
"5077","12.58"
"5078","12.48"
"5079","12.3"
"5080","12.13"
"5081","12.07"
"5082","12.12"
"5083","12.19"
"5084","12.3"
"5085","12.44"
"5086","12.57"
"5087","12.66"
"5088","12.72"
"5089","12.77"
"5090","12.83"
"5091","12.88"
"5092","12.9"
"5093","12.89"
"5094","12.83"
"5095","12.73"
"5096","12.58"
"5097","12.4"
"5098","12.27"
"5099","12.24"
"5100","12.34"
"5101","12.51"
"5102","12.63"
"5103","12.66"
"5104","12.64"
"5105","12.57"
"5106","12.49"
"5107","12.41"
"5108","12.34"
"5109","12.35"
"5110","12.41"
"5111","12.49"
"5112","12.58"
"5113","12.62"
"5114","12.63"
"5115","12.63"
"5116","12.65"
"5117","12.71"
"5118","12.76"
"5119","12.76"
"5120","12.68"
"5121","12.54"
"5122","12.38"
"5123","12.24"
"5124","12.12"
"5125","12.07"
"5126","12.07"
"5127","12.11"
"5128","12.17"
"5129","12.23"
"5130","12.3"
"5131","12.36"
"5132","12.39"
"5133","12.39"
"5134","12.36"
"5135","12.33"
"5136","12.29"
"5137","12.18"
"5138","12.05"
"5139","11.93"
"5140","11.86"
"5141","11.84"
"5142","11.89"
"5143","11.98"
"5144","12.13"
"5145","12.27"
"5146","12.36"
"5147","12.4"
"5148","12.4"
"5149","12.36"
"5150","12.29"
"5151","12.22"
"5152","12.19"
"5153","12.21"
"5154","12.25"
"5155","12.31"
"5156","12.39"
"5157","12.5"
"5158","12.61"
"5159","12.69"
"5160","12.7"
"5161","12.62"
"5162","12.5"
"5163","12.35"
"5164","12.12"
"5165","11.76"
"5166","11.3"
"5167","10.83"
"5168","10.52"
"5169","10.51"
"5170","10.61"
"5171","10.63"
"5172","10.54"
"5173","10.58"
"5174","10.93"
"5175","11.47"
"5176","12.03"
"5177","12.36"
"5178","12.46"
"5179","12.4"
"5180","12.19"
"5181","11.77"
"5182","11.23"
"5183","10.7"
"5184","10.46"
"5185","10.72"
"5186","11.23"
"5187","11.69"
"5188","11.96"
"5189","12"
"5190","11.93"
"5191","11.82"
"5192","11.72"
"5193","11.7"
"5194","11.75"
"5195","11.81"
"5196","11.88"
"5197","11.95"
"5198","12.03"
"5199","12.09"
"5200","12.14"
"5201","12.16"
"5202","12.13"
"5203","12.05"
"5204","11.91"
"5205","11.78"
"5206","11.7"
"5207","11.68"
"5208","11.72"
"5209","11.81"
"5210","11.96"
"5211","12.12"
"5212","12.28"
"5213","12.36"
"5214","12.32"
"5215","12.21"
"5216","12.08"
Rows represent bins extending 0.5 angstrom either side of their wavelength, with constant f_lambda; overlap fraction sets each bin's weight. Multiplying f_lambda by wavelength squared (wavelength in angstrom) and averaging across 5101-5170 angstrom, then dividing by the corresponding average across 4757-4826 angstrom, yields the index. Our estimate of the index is 1.1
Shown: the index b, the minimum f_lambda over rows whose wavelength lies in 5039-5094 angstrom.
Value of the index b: 11.81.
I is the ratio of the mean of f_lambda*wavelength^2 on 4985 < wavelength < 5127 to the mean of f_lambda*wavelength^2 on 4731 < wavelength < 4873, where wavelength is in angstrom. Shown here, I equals 1.1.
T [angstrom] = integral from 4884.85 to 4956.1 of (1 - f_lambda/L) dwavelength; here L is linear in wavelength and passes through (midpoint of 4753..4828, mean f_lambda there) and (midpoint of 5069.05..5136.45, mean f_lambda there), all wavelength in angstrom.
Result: 0.75 angstrom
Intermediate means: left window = 13.2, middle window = 12.8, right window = 12.5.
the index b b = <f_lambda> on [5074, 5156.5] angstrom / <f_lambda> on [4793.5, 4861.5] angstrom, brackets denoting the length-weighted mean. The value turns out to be 1.0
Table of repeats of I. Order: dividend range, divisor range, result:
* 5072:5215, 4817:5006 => 1.06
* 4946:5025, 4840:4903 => 1.09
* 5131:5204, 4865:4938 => 1.05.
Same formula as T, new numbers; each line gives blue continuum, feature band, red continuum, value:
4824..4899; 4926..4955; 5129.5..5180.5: -1.7 angstrom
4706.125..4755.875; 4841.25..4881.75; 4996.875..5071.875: 3.7 angstrom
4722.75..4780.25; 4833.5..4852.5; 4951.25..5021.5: 0.1 angstrom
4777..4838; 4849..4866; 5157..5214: 2.8 angstrom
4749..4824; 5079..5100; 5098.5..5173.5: -0.3 angstrom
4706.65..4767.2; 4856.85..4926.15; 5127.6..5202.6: 3.2 angstrom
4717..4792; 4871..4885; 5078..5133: 0.6 angstrom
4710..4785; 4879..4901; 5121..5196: 0.1 angstrom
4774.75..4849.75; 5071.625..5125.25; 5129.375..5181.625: -1.5 angstrom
